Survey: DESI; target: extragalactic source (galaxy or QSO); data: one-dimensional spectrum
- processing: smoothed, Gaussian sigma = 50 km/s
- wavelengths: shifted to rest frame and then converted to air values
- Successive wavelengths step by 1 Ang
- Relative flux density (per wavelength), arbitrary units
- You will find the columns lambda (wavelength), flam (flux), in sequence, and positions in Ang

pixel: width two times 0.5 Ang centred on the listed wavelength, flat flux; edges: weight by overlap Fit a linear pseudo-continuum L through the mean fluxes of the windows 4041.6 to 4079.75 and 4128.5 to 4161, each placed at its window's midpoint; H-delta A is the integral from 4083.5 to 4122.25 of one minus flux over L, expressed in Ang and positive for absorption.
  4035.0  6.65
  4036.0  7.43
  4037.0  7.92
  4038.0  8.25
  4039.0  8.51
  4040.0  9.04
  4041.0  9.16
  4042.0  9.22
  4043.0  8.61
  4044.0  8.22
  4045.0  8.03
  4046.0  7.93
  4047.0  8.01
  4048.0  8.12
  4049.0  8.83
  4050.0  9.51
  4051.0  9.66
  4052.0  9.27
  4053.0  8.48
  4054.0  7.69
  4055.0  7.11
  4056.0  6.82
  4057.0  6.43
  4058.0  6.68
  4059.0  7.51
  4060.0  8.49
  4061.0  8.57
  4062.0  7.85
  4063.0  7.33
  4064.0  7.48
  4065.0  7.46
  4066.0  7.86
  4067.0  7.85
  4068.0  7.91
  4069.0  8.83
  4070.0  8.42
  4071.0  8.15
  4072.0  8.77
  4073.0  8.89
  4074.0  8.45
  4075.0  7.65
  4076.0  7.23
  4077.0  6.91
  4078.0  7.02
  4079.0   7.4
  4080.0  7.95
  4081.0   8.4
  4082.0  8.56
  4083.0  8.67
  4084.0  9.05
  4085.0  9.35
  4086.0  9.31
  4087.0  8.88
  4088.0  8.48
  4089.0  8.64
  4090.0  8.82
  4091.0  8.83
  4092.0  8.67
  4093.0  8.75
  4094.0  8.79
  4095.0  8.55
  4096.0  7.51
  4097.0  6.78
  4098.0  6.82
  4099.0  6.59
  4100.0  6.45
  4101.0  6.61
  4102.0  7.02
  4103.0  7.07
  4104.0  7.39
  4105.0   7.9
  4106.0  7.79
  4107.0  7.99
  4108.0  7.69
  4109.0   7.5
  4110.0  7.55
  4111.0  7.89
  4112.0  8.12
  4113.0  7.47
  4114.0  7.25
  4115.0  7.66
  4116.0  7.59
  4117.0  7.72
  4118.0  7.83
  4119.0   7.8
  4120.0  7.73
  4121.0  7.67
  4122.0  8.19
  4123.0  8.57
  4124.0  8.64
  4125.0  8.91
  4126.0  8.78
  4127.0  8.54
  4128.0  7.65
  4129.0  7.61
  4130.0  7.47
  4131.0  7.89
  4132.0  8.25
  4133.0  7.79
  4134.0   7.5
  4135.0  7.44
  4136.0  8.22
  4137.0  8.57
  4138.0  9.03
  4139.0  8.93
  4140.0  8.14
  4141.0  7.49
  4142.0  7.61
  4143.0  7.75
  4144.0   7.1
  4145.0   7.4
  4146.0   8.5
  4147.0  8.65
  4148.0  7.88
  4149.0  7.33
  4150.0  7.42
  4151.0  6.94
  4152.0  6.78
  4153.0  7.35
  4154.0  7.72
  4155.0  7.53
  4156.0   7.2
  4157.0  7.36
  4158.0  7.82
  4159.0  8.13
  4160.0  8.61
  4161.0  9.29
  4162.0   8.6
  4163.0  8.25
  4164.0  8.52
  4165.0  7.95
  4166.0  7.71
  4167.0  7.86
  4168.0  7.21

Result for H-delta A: 0.1 Ang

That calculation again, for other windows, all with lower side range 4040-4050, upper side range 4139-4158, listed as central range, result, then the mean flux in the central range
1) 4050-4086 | 1.2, 8.04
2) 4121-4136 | -0.6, 8.08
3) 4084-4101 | -0.1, 8.18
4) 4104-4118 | 0.4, 7.69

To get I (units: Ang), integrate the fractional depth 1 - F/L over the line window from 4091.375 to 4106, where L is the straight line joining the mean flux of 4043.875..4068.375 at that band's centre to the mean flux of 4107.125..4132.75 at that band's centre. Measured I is 0.8 Ang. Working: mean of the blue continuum 7.96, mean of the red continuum 7.92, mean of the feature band 7.51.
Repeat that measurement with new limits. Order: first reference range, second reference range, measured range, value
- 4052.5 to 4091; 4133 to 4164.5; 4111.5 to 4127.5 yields -0.1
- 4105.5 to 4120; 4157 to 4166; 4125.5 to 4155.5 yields 0.7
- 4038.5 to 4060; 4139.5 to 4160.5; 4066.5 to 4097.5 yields -1.0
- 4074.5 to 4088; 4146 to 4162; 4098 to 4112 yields 1.2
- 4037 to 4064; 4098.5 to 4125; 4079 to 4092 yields -1.4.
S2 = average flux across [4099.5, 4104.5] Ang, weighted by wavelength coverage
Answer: 6.91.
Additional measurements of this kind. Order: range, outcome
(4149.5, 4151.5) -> 7.18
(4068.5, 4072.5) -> 8.54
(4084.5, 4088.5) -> 9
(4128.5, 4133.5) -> 7.8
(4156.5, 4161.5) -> 8.24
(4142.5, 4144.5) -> 7.42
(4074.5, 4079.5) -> 7.24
